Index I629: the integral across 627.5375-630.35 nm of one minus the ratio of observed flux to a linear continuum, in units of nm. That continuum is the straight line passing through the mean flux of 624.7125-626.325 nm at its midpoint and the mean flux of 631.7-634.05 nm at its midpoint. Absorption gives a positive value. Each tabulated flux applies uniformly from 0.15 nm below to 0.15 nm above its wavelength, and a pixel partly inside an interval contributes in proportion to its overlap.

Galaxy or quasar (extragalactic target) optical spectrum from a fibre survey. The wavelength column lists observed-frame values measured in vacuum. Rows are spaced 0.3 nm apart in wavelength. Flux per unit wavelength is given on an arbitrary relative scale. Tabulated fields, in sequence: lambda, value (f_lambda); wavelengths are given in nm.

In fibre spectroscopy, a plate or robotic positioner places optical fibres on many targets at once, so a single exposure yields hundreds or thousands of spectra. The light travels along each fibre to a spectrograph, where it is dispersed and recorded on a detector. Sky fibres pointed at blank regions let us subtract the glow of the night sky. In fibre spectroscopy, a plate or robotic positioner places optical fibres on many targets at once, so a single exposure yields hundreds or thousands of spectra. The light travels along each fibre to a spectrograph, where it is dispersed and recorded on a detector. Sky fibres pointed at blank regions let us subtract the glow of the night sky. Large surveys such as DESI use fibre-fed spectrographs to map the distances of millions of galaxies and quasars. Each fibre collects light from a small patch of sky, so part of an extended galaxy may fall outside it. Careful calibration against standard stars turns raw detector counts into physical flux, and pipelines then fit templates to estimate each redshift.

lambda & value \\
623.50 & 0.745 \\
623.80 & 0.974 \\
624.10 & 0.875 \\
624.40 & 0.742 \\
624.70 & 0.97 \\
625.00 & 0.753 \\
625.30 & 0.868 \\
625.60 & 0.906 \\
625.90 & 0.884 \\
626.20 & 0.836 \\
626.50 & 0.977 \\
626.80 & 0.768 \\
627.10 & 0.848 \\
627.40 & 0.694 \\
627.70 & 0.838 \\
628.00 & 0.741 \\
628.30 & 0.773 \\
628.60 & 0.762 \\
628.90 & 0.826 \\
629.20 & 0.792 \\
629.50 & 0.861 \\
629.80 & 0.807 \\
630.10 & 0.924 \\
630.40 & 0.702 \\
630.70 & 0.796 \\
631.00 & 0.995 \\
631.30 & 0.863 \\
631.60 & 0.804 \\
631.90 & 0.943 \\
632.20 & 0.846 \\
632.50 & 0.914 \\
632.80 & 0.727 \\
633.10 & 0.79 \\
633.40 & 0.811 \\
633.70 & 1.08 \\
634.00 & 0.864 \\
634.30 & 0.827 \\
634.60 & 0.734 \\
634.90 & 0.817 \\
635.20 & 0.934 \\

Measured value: 0.181 nm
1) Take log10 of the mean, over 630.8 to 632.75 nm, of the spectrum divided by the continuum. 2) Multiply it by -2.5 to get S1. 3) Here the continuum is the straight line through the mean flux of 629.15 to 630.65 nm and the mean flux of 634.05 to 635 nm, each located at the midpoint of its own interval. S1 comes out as -0.09 mag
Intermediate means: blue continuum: 0.817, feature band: 0.883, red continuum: 0.799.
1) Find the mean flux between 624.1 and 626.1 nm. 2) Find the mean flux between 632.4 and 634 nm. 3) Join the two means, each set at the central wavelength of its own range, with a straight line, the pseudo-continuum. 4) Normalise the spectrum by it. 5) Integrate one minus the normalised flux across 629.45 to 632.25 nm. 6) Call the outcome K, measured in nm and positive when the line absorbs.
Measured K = 0.02 nm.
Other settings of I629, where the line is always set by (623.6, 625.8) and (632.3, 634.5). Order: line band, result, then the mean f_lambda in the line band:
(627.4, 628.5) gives 0.118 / 0.771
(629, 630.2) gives 0.026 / 0.842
